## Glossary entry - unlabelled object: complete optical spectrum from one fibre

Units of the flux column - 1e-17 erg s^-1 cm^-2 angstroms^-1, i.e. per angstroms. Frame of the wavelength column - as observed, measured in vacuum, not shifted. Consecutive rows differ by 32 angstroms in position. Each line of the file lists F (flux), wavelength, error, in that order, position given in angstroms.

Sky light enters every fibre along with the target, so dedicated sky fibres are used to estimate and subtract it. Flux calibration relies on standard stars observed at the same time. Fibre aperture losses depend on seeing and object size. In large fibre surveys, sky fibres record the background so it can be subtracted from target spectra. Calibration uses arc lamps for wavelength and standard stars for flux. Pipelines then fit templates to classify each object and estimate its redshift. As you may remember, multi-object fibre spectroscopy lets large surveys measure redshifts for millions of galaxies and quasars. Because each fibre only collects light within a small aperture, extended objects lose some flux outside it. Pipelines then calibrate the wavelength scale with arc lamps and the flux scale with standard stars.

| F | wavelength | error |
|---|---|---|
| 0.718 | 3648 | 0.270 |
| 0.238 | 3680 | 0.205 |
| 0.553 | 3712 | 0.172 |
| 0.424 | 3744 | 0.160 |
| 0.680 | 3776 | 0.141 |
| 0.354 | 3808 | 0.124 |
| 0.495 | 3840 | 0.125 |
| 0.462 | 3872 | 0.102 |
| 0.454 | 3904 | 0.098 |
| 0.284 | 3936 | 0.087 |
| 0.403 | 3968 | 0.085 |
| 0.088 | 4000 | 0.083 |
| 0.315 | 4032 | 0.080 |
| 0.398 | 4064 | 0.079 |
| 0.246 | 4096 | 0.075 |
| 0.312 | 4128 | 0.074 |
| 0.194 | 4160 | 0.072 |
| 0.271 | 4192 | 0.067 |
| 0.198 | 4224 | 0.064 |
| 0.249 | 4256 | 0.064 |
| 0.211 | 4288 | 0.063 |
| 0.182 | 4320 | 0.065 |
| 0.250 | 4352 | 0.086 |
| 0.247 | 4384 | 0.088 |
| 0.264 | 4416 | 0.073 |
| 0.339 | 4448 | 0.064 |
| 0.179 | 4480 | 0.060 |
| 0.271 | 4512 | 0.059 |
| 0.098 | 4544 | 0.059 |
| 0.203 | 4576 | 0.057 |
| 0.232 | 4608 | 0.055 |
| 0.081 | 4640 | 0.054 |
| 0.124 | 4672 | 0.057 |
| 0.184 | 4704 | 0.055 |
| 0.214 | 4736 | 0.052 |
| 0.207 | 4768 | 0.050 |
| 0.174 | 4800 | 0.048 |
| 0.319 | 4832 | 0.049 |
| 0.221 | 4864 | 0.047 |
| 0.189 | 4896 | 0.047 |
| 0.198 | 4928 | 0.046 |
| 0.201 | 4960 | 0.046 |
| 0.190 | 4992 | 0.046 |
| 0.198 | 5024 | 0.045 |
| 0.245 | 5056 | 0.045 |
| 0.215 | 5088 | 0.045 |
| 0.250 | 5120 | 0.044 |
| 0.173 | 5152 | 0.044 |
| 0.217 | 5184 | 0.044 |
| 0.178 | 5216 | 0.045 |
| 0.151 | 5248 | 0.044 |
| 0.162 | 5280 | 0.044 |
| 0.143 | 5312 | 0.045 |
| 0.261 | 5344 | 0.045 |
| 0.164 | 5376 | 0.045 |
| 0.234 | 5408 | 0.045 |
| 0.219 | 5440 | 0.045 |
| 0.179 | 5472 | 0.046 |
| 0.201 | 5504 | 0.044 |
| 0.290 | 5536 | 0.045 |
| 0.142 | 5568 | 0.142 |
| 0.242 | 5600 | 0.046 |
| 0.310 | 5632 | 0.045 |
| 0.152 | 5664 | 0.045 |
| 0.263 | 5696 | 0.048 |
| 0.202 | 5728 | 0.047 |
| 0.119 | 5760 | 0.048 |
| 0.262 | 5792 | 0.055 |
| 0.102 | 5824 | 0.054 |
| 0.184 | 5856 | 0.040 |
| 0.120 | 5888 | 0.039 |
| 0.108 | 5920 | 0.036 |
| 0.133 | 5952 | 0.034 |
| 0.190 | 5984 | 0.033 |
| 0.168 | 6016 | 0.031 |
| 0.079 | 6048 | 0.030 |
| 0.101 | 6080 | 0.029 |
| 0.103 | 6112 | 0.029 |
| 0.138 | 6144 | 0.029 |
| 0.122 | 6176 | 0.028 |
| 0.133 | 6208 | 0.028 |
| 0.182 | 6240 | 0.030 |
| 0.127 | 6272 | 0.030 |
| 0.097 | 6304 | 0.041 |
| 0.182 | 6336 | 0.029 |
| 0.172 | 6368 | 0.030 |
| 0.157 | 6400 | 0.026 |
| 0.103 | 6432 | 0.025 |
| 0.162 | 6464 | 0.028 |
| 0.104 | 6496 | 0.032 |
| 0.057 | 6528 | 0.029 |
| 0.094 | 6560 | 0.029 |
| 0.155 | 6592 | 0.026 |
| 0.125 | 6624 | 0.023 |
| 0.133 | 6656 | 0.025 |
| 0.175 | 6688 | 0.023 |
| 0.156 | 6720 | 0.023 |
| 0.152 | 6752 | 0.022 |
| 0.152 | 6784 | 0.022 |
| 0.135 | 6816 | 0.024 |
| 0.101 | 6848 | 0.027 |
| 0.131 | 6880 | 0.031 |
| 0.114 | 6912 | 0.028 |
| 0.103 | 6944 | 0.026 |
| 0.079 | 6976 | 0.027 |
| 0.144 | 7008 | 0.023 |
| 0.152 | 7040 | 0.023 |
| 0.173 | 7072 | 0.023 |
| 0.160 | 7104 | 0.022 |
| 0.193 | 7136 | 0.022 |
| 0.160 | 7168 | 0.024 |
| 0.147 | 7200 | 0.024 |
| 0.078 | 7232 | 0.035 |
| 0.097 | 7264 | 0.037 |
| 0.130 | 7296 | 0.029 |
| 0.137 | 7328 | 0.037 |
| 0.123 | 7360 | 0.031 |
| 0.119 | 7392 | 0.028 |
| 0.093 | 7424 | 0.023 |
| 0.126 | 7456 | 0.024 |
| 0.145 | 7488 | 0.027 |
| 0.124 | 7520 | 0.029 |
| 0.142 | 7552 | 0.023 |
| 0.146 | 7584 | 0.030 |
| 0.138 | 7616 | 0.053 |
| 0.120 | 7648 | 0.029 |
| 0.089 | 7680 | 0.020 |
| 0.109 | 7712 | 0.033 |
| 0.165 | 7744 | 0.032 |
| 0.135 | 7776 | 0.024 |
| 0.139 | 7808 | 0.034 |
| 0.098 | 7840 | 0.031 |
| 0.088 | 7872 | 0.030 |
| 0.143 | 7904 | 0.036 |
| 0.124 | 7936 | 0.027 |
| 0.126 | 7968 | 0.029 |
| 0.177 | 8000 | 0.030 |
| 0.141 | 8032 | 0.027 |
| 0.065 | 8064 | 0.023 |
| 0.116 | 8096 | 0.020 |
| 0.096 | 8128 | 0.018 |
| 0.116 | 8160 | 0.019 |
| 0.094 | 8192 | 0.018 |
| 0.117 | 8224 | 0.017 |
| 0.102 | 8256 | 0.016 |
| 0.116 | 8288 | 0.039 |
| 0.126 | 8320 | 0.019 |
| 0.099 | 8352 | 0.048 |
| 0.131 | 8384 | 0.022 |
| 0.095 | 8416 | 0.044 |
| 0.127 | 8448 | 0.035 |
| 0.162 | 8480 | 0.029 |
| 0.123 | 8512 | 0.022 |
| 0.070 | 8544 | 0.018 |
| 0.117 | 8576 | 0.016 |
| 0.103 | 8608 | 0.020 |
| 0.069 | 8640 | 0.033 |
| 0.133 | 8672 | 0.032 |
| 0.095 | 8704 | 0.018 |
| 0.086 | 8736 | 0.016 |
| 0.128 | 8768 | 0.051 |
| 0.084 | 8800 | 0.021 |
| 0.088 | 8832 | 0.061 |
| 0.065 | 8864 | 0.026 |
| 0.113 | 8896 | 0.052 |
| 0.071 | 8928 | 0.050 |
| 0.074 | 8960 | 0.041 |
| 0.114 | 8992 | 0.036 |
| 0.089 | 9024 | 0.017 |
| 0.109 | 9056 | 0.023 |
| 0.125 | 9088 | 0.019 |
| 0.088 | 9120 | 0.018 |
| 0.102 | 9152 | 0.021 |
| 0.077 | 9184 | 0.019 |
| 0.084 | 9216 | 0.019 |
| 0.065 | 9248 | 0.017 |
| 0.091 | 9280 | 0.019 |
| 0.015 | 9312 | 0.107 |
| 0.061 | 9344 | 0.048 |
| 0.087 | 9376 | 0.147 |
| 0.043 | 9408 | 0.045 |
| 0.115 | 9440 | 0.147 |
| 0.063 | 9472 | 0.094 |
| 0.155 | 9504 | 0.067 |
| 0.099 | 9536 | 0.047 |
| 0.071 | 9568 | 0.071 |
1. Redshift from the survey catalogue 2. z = 0.182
